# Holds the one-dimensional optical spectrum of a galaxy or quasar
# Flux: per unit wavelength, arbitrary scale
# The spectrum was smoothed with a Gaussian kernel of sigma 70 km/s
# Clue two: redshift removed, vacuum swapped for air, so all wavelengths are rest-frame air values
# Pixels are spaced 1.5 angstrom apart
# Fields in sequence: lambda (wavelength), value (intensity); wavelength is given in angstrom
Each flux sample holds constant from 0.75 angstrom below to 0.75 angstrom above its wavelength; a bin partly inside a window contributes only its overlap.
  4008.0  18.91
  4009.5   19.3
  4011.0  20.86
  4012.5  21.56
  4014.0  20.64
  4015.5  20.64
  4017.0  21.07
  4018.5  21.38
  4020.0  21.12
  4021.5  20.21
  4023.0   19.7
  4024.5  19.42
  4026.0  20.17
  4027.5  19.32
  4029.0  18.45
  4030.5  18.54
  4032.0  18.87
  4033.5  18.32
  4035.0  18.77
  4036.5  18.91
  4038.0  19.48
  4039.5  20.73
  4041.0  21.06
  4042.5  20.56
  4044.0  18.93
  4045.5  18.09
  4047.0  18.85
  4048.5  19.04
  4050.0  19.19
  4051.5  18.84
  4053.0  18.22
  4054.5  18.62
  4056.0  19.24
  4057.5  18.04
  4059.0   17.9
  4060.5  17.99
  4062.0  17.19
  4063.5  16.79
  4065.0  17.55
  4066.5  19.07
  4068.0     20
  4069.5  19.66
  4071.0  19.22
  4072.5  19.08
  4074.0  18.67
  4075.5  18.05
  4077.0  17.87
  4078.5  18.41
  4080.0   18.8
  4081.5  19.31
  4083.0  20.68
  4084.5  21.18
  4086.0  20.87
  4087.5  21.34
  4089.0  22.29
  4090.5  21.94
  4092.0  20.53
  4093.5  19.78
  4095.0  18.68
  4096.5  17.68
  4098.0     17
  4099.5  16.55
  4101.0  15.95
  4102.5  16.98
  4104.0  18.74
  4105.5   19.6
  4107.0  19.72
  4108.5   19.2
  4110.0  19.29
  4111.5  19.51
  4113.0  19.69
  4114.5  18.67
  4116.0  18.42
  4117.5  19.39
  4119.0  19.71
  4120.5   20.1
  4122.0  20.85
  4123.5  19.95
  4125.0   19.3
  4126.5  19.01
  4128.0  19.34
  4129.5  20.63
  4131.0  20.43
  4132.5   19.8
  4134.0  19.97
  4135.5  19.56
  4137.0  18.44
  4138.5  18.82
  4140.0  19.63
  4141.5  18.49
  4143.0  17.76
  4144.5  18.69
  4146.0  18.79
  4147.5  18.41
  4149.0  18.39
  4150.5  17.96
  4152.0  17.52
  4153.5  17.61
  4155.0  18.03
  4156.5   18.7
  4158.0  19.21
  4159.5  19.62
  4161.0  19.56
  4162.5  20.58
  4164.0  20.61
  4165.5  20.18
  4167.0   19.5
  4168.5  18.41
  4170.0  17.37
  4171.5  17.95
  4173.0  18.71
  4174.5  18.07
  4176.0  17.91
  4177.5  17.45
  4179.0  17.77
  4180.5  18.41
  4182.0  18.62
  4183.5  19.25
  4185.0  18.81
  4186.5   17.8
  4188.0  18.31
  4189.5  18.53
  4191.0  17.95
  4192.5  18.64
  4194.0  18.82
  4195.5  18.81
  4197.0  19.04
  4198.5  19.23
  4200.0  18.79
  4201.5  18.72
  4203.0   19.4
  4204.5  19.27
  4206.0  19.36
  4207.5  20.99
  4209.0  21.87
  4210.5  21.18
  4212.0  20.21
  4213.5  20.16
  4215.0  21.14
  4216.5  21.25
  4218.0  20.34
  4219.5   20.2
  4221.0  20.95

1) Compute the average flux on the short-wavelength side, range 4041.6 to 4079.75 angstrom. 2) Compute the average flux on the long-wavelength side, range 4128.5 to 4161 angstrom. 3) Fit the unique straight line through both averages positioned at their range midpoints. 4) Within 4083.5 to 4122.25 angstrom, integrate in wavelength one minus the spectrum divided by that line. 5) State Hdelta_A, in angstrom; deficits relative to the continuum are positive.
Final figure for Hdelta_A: -1.25 angstrom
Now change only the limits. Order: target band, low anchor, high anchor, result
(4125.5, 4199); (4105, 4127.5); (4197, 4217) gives 3.65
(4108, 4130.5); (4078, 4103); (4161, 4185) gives -0.50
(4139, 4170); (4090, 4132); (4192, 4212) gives 0.82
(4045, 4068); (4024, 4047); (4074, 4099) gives 1.24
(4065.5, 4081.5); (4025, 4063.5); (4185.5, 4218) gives 0.11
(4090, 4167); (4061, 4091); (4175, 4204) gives -0.37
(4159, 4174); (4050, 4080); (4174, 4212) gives -0.30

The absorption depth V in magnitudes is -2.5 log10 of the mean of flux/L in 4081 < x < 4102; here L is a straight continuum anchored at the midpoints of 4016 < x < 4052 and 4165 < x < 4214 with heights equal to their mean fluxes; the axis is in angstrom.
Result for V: -0.01 mag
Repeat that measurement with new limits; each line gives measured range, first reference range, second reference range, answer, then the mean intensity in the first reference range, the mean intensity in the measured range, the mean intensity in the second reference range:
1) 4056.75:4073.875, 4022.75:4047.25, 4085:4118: 0.048 mag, 19.3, 18.4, 19.2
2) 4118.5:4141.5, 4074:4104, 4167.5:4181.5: -0.060 mag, 19.1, 19.7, 18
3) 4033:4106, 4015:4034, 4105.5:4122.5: 0.037 mag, 19.8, 19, 19.5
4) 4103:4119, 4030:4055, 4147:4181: -0.021 mag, 19.1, 19.2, 18.6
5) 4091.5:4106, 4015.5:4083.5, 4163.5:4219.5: 0.061 mag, 19.1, 18.1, 19.2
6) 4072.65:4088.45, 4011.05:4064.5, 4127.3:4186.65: -0.022 mag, 19.3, 19.5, 18.8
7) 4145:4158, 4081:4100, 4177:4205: 0.050 mag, 19.9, 18.2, 18.6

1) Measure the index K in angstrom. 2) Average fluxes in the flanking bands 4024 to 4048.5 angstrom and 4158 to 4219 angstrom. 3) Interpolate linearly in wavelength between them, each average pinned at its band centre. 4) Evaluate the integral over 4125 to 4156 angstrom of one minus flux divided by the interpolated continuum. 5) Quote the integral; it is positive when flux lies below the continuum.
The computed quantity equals 0.6 angstrom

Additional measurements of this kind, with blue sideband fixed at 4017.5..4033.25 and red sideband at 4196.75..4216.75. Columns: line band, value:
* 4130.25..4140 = 0.19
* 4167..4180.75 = 1.31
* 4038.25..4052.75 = 0.22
